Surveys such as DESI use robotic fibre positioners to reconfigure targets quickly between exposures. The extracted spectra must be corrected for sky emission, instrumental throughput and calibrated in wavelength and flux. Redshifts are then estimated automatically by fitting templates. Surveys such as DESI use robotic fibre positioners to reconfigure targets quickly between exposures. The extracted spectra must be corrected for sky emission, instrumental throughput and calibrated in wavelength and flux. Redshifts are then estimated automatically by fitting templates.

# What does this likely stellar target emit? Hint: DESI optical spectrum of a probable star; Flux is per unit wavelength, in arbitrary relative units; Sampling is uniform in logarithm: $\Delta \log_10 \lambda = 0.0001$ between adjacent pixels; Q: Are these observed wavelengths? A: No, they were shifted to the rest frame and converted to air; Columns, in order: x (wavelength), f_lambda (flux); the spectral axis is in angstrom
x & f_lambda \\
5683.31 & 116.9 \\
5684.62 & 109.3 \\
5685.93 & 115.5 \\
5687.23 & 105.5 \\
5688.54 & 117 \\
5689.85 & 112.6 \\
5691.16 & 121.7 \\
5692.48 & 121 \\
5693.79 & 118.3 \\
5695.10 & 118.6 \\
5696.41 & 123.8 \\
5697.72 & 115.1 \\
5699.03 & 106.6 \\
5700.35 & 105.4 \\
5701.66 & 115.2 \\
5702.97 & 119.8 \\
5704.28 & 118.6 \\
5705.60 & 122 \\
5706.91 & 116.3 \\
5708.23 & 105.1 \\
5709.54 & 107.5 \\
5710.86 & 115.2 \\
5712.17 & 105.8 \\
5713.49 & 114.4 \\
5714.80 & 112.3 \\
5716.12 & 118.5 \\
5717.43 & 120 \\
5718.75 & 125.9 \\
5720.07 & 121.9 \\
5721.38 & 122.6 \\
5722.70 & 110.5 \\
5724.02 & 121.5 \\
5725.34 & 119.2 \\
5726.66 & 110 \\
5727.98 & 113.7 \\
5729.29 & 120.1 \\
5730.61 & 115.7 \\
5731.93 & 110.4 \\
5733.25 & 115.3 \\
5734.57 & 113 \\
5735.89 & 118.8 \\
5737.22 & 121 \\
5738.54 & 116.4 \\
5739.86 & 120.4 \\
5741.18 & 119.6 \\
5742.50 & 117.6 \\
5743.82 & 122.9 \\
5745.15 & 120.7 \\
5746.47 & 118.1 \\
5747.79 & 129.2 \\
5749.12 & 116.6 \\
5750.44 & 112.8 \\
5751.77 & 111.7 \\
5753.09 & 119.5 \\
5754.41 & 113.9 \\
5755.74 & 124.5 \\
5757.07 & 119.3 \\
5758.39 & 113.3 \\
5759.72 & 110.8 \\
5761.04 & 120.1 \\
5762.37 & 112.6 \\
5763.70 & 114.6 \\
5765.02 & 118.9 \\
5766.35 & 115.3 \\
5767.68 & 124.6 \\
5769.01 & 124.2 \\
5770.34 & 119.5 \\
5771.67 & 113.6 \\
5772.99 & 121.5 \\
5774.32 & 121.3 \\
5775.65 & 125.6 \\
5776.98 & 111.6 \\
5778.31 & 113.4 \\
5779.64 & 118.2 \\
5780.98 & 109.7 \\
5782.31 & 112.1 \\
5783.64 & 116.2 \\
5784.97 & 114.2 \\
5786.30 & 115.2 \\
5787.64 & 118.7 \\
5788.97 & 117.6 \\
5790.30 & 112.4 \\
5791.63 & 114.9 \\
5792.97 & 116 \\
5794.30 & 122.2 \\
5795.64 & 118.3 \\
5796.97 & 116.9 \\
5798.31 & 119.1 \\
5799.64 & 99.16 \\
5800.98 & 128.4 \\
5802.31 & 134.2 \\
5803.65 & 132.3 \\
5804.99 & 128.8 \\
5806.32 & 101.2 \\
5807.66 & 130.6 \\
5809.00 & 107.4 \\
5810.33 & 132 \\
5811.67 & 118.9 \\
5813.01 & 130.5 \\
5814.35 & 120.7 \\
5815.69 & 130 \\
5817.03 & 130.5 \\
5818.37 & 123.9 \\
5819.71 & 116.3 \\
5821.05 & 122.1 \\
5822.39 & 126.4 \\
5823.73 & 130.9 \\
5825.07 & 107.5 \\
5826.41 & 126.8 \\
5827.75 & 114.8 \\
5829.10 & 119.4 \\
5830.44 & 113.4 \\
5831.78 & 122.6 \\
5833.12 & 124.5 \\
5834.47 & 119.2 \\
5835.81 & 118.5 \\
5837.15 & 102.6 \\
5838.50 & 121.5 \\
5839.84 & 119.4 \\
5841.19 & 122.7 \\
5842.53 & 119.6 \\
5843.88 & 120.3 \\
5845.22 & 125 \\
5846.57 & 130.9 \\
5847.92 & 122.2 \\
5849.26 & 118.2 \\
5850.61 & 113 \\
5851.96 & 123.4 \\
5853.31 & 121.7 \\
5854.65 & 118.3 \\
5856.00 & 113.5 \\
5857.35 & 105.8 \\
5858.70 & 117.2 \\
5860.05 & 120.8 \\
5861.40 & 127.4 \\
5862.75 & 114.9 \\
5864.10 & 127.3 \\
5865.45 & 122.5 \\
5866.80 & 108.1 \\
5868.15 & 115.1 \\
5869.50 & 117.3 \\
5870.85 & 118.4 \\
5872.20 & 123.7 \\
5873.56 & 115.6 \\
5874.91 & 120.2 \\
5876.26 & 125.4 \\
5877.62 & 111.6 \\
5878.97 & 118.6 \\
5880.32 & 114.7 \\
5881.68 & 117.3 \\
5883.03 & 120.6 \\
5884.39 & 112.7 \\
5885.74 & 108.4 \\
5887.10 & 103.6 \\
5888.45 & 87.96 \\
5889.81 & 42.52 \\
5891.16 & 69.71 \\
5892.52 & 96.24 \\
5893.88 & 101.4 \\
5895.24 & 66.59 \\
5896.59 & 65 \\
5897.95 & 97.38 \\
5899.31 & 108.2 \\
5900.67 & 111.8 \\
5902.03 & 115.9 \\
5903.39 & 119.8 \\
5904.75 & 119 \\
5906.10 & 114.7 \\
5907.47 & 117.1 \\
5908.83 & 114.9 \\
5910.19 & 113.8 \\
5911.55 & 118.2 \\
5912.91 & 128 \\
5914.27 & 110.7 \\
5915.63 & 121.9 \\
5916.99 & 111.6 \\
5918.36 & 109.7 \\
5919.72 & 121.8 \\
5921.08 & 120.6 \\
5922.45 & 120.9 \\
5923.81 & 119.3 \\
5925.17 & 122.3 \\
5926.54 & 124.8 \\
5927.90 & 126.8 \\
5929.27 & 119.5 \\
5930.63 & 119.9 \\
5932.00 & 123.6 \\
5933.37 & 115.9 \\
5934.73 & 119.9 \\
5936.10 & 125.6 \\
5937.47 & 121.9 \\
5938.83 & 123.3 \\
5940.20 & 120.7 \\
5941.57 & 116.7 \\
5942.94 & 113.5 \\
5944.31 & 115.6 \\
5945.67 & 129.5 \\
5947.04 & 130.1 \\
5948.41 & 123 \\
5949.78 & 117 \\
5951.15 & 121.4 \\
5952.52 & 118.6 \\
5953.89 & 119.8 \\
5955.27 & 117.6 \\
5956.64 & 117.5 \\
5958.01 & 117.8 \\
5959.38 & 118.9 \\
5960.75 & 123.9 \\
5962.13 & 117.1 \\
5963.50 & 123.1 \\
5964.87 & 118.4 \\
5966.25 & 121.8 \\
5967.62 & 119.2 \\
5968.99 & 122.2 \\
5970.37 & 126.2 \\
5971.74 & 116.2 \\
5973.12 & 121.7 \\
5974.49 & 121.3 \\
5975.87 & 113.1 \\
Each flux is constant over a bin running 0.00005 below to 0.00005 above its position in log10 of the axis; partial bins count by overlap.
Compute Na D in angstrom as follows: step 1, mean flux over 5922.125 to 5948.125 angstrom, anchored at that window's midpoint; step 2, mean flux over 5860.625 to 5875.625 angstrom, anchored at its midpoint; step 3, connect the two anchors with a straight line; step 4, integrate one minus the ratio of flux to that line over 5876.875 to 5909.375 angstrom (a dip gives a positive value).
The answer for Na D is 4.81 angstrom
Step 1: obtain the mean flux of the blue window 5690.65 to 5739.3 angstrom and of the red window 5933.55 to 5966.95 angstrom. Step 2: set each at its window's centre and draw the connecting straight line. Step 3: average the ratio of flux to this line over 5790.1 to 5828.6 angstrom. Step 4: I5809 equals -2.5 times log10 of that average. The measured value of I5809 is -0.03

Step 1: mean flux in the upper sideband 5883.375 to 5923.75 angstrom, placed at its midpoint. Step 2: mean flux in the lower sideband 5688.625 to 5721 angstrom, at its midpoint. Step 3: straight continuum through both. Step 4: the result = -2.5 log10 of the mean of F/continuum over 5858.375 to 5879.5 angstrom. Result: -0.11 mag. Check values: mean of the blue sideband 116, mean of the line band 119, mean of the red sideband 106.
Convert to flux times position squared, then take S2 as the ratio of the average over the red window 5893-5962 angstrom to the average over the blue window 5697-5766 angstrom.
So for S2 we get 1.1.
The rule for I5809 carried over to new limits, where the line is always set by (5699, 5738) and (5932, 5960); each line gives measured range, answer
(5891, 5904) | 0.24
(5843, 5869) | -0.01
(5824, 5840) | 0.00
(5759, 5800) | 0.00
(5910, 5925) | 0.01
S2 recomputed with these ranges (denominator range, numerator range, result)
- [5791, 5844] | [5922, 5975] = 1.05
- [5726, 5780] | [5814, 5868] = 1.05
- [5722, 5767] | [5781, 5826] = 1.05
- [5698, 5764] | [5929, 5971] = 1.12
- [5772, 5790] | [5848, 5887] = 1.04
